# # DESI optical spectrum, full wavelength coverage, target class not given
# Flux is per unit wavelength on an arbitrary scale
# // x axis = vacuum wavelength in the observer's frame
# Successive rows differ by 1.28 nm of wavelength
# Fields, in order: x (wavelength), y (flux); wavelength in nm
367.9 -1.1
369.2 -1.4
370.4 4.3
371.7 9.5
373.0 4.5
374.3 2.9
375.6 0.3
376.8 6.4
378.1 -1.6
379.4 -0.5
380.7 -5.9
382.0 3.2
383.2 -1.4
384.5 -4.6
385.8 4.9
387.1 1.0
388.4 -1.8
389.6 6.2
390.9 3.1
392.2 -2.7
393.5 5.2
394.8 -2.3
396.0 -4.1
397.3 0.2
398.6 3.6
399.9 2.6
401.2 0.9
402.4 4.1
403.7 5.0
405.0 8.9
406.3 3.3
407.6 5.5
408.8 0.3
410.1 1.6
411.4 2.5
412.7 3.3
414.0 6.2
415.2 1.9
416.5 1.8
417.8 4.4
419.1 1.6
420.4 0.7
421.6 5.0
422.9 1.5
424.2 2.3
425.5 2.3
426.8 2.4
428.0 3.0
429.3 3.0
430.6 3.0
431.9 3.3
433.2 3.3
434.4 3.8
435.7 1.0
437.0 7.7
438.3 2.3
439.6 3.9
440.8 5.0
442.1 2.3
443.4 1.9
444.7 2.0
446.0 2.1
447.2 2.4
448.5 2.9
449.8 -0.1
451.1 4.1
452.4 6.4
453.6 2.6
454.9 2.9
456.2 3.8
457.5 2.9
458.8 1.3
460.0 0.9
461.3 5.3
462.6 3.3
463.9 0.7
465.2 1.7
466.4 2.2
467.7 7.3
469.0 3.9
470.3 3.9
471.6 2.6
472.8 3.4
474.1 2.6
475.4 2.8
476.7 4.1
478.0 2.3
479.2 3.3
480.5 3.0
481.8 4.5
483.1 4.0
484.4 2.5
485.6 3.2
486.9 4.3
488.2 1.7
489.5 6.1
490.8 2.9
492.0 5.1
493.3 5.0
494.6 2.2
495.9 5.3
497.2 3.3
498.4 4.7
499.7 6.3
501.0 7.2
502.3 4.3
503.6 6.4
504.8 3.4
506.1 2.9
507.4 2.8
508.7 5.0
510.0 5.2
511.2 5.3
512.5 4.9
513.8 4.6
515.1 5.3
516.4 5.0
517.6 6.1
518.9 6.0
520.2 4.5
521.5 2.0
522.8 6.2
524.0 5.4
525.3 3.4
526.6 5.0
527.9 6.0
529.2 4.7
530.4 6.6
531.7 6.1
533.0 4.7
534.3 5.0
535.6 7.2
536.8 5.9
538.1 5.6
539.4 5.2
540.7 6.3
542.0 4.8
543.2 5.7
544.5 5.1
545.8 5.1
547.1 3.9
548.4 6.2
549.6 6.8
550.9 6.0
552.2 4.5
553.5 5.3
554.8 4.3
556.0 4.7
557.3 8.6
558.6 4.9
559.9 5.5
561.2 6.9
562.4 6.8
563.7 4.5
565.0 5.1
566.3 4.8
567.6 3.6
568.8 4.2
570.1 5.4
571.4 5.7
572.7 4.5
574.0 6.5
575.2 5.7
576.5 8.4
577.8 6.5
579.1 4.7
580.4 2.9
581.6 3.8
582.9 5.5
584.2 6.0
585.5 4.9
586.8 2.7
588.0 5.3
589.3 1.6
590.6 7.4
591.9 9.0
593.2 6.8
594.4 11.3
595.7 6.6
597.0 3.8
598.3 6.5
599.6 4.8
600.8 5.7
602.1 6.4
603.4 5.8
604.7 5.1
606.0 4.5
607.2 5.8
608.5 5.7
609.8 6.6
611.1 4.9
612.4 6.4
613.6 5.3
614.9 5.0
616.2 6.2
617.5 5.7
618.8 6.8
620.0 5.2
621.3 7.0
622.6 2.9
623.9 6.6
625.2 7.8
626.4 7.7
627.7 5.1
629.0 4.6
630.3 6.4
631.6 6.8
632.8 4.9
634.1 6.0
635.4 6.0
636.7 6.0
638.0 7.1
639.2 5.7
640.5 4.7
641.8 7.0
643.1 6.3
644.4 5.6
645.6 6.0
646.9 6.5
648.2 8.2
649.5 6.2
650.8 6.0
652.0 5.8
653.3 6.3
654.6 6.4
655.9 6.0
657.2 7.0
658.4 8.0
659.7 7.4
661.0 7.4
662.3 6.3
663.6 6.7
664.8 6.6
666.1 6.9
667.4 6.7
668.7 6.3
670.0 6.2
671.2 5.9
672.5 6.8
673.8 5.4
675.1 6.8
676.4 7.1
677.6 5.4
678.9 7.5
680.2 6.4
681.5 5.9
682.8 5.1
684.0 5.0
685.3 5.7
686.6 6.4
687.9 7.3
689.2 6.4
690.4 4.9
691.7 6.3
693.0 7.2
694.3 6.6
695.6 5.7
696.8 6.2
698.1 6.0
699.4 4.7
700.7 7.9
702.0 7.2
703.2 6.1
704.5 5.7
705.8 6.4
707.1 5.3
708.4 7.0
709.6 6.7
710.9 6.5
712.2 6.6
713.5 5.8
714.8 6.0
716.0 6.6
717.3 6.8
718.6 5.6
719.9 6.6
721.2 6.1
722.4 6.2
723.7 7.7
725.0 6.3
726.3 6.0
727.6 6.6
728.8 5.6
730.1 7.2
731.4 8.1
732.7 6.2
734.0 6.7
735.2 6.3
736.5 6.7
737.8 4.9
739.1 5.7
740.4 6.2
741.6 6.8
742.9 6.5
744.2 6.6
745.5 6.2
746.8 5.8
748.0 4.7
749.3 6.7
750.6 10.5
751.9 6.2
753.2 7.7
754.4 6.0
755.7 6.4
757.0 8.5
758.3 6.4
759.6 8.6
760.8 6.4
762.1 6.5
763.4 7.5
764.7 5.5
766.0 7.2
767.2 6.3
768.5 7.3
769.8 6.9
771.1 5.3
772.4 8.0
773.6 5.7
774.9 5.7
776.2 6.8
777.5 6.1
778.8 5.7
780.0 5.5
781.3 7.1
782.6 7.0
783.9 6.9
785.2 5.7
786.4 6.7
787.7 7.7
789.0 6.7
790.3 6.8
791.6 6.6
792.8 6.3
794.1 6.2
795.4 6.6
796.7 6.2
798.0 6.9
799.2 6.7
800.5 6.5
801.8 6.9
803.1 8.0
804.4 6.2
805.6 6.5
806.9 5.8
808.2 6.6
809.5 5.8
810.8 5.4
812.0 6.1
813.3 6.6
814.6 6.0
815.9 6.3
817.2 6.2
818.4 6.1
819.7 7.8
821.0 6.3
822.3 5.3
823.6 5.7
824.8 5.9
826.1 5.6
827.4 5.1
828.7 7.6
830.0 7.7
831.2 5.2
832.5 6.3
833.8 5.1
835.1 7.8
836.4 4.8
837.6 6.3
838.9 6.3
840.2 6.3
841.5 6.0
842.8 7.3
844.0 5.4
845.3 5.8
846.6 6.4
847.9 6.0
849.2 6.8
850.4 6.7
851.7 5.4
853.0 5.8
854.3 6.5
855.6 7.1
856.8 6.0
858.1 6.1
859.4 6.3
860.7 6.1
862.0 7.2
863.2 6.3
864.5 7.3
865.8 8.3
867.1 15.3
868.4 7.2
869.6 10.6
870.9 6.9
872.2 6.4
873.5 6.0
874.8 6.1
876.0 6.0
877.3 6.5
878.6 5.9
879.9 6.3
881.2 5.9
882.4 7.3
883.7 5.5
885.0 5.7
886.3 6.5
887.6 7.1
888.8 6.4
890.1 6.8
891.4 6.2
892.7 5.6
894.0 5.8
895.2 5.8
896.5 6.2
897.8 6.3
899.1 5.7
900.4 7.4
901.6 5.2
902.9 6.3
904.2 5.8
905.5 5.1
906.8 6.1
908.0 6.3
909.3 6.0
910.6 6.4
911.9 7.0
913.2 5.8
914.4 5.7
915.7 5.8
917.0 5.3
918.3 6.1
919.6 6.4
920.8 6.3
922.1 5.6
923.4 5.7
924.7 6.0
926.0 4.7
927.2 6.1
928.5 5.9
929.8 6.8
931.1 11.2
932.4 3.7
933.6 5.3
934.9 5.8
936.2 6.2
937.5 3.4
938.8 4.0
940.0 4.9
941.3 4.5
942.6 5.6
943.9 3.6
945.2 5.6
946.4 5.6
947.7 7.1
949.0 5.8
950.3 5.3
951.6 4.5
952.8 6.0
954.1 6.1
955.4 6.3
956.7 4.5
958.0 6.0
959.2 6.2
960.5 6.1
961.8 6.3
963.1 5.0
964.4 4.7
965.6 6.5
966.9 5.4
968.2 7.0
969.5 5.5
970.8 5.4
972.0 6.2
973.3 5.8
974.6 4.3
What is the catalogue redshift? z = 0.321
